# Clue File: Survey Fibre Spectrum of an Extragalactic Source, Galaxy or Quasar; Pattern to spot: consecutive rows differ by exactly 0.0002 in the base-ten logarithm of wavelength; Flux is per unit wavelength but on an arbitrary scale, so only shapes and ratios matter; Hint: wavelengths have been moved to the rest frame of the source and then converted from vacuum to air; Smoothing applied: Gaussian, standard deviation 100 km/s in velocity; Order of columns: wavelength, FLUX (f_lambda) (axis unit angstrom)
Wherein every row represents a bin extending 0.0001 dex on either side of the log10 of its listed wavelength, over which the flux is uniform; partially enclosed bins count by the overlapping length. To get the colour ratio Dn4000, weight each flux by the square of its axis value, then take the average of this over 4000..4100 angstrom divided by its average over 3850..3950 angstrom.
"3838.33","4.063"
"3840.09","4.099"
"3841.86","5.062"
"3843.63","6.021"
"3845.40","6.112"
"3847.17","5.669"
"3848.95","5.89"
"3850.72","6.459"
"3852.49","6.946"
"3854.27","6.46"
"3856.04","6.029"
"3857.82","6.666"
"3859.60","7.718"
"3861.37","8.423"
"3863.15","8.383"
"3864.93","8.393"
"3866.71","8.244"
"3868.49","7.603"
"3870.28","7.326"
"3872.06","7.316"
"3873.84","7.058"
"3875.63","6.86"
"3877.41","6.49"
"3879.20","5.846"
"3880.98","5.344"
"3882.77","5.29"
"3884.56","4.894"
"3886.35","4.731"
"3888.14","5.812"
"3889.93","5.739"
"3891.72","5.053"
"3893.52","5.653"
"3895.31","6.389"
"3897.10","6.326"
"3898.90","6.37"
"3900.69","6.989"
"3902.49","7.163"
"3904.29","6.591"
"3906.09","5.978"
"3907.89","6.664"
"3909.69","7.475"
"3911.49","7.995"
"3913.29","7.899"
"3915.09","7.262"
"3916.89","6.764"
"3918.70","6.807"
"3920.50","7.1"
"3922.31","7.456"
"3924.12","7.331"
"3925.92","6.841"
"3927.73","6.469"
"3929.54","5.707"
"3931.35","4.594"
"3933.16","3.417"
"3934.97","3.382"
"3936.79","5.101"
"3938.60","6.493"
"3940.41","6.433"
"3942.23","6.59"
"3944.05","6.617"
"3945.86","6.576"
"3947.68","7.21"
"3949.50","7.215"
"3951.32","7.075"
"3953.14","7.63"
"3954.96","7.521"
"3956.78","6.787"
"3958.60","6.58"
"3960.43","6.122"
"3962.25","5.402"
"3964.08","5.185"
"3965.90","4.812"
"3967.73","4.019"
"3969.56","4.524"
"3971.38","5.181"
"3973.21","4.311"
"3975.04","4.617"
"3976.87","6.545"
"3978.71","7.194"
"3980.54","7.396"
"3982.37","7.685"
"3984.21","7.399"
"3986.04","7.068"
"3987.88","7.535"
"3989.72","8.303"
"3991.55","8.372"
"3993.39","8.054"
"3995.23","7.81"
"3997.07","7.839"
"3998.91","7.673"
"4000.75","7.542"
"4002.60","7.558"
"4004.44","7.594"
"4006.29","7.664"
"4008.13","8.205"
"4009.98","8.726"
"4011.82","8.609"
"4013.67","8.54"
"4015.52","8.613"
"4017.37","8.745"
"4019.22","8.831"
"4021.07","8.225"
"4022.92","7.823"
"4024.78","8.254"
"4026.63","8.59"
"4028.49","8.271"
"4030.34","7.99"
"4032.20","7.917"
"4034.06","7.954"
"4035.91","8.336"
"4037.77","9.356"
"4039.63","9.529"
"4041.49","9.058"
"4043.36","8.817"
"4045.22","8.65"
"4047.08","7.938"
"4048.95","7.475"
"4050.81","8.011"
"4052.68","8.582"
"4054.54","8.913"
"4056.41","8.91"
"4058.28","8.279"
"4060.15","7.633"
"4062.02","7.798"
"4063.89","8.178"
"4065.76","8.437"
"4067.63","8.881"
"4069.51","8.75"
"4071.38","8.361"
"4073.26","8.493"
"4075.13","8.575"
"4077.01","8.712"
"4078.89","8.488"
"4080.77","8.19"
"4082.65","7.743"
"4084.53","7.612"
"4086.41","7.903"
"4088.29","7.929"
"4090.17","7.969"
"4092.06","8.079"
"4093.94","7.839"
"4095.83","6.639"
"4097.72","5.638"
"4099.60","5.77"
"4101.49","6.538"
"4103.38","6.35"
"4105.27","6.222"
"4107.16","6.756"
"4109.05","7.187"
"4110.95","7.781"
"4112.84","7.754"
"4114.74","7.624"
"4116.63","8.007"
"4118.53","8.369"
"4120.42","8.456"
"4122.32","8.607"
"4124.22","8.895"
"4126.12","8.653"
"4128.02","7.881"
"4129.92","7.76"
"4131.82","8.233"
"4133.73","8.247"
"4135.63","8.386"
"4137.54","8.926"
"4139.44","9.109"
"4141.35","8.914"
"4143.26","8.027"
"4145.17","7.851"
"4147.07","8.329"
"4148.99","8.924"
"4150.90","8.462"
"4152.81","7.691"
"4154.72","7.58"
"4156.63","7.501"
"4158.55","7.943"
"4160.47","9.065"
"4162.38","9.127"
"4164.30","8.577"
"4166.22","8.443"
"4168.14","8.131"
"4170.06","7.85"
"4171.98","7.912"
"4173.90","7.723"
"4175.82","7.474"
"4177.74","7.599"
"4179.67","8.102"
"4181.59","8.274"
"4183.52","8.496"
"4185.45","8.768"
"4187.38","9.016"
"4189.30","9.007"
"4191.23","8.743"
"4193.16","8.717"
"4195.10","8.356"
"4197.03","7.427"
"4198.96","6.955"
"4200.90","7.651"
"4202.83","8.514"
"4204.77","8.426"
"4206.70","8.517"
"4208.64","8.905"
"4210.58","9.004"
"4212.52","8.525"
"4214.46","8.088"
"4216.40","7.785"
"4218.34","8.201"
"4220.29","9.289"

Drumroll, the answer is 1.4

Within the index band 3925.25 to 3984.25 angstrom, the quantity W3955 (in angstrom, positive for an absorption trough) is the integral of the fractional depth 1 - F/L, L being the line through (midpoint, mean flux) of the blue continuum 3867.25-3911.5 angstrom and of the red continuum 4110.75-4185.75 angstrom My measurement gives 7.1 angstrom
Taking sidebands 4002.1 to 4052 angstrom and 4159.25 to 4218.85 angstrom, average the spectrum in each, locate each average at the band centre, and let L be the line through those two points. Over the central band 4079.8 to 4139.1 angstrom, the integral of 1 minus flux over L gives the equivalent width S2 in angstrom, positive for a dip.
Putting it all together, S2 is 4.5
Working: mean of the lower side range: 8.35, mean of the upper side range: 8.3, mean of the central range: 7.69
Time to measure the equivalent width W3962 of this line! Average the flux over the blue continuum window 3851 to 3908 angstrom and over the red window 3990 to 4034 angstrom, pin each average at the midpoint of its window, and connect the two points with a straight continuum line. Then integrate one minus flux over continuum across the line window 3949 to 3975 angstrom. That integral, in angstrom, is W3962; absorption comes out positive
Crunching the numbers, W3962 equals 5.9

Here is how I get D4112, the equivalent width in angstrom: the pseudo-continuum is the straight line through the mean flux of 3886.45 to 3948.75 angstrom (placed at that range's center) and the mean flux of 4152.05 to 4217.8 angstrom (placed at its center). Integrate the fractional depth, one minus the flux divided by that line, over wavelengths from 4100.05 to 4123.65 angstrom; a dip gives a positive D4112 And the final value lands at 0.80 angstrom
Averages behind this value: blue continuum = 6.34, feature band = 7.46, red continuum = 8.23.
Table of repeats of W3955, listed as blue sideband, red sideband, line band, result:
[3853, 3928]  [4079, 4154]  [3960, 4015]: 2.18 angstrom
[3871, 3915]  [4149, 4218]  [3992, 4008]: -1.61 angstrom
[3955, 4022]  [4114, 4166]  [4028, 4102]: -3.78 angstrom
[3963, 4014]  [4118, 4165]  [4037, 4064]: -3.34 angstrom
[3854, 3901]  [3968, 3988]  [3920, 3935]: 1.10 angstrom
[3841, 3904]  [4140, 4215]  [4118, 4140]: -1.26 angstrom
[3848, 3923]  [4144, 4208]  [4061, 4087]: -2.06 angstrom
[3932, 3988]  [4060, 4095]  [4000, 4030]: -4.92 angstrom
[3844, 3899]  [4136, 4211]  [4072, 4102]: 0.49 angstrom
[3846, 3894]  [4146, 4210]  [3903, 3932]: -0.16 angstrom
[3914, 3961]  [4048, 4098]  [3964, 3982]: 3.73 angstrom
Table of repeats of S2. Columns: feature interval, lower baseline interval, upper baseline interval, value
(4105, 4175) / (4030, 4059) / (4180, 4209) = 2.2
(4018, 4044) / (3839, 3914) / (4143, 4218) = -3.9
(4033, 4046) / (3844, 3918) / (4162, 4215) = -2.3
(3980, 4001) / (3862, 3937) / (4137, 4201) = -2.0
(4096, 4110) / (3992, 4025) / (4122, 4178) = 3.2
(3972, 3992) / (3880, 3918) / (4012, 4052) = 2.0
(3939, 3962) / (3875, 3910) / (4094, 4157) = -1.2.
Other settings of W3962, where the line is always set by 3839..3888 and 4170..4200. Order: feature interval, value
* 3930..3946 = 3.4 angstrom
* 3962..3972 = 3.1 angstrom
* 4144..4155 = -0.3 angstrom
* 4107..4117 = 0.3 angstrom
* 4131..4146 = -1.0 angstrom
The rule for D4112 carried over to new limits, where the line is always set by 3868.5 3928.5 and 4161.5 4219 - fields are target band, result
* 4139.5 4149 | -0.50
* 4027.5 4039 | -1.56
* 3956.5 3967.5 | 2.02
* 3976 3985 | -0.28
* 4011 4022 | -2.05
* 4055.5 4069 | -1.44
